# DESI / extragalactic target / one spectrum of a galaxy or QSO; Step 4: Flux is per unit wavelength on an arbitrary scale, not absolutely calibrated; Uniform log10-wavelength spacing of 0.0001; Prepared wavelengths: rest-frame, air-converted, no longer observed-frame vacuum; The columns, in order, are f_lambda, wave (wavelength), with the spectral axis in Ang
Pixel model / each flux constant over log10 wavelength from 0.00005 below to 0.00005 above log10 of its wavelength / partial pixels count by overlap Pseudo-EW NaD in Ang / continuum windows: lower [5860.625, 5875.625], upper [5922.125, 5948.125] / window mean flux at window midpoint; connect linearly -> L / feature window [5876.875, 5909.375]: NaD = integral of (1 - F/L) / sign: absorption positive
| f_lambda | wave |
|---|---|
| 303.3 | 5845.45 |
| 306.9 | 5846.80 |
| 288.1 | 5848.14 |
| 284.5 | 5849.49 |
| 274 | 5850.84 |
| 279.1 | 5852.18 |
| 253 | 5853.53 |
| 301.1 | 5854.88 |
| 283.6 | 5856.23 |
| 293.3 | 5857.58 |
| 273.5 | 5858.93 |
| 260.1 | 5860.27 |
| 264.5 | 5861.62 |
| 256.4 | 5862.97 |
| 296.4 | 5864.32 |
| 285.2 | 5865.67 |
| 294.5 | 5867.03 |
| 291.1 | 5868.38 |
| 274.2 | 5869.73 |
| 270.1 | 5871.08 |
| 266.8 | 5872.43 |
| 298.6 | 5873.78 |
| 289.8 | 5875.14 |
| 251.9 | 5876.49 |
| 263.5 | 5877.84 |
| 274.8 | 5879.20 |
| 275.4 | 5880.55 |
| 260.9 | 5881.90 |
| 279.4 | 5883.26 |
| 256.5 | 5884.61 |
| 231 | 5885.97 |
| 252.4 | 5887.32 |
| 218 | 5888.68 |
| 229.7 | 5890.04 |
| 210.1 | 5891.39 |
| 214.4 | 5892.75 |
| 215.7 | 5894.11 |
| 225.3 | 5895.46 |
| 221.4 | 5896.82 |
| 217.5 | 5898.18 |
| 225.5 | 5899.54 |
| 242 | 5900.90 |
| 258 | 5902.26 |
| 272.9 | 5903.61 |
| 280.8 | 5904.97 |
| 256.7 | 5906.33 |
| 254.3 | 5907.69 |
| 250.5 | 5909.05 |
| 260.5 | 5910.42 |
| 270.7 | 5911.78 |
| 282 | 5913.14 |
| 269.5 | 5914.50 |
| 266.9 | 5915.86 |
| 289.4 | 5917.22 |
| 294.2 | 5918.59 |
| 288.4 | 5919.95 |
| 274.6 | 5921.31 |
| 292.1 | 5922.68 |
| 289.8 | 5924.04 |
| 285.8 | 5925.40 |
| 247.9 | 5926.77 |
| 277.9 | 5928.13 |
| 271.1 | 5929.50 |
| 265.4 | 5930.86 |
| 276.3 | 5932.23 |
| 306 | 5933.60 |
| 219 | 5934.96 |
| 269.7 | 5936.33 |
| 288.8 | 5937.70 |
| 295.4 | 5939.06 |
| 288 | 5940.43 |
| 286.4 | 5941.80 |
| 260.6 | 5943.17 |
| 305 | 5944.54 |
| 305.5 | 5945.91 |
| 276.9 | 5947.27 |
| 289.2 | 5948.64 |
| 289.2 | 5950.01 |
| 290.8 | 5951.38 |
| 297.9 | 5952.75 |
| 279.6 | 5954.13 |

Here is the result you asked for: 4.0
